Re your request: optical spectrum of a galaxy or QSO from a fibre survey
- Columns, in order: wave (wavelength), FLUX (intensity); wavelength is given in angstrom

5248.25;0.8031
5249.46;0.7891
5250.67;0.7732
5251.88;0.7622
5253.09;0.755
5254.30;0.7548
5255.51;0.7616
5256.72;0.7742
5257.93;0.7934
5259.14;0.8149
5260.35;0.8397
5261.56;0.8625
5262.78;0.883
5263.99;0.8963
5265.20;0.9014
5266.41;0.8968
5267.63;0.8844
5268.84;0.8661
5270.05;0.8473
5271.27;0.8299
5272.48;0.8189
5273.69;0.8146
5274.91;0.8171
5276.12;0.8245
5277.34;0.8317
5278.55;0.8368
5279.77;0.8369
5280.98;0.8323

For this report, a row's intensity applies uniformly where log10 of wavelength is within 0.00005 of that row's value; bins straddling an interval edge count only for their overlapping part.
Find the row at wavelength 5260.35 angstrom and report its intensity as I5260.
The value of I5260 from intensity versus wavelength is 0.8397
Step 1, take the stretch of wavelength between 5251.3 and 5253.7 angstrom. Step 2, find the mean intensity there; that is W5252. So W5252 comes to 0.758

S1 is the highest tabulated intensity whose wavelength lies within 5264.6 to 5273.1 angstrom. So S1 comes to 0.9014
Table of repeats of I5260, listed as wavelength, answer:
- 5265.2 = 0.9014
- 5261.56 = 0.8625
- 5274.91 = 0.8171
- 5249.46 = 0.7891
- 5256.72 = 0.7742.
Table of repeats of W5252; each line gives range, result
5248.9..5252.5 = 0.774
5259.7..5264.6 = 0.87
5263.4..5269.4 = 0.889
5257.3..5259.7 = 0.804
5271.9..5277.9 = 0.821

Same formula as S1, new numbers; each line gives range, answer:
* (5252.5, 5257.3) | 0.7742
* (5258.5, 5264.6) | 0.8963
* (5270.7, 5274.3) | 0.8299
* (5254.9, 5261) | 0.8397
